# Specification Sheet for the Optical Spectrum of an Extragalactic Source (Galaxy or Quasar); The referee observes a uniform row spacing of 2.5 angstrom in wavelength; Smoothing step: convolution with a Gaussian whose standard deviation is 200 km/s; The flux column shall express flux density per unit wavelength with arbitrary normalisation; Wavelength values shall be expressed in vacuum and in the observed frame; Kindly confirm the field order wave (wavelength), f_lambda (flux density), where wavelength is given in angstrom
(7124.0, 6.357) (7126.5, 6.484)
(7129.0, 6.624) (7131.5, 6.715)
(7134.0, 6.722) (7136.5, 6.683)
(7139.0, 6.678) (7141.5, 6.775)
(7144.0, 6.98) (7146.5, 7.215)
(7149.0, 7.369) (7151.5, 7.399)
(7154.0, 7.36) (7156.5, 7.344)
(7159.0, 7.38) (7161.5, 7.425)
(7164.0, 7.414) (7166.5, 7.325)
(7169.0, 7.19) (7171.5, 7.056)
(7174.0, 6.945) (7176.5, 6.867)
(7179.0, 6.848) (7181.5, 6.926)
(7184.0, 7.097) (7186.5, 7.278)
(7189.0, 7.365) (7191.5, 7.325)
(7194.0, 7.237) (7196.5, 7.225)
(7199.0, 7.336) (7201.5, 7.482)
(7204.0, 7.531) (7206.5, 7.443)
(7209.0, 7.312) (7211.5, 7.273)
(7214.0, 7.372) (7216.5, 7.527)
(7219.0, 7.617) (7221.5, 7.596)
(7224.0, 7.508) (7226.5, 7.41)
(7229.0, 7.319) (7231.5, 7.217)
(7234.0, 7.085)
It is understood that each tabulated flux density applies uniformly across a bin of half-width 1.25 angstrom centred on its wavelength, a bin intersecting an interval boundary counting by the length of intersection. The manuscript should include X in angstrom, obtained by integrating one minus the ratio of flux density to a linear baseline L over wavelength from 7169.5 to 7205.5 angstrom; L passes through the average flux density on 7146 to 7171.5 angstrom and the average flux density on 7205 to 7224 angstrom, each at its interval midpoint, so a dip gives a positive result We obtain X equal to 1.0 angstrom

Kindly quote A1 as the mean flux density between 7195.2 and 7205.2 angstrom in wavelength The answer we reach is 7.39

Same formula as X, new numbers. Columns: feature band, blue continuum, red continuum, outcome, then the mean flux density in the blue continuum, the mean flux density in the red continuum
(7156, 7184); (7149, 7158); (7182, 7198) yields 0.6 angstrom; 7.37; 7.24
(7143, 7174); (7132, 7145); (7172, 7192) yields -1.7 angstrom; 6.76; 7.07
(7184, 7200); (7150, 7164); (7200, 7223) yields 0.3 angstrom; 7.38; 7.46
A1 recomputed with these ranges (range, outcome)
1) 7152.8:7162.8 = 7.38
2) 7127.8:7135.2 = 6.69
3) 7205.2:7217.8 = 7.39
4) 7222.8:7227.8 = 7.46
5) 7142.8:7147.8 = 7.1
